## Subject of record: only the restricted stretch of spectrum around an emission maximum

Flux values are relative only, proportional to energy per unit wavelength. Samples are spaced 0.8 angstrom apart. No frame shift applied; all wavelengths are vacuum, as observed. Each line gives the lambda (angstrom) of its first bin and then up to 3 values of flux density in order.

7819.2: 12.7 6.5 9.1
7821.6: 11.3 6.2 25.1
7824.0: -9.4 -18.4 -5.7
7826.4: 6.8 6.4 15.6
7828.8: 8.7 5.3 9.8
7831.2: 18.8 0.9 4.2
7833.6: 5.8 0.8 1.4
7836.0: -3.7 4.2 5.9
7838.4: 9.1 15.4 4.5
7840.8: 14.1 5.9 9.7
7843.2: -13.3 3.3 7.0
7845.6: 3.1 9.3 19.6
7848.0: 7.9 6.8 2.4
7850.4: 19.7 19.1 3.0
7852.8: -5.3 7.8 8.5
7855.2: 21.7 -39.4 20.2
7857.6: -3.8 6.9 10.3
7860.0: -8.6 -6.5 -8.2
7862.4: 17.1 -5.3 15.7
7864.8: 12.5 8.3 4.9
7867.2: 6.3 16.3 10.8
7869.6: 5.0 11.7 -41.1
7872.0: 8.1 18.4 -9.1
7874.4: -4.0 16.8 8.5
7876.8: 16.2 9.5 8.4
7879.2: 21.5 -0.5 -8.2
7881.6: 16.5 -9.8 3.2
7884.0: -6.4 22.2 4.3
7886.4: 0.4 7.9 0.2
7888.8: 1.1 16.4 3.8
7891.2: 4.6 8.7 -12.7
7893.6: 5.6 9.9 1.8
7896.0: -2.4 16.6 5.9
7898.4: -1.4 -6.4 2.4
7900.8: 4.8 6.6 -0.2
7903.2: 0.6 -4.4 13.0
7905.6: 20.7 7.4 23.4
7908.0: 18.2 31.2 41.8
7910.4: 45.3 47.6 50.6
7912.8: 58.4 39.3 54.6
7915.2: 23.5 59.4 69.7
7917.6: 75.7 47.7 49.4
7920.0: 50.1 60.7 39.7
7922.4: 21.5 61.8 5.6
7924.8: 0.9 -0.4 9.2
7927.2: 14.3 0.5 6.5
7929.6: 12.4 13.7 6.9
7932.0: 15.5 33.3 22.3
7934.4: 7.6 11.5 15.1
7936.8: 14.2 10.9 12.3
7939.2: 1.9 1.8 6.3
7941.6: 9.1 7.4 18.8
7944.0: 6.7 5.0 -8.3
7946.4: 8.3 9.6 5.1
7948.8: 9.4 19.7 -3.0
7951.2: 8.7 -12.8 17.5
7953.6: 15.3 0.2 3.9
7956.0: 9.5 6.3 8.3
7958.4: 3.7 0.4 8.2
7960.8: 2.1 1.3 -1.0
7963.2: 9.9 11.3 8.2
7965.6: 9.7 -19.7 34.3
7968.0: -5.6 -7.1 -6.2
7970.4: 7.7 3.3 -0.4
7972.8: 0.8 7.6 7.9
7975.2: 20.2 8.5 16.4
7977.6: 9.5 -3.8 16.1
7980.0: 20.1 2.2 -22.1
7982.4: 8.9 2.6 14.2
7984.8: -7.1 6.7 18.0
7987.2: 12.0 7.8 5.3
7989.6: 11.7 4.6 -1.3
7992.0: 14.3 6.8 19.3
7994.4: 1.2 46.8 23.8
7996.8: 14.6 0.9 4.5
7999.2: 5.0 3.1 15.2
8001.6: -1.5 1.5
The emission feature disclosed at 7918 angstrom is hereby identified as [O II]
